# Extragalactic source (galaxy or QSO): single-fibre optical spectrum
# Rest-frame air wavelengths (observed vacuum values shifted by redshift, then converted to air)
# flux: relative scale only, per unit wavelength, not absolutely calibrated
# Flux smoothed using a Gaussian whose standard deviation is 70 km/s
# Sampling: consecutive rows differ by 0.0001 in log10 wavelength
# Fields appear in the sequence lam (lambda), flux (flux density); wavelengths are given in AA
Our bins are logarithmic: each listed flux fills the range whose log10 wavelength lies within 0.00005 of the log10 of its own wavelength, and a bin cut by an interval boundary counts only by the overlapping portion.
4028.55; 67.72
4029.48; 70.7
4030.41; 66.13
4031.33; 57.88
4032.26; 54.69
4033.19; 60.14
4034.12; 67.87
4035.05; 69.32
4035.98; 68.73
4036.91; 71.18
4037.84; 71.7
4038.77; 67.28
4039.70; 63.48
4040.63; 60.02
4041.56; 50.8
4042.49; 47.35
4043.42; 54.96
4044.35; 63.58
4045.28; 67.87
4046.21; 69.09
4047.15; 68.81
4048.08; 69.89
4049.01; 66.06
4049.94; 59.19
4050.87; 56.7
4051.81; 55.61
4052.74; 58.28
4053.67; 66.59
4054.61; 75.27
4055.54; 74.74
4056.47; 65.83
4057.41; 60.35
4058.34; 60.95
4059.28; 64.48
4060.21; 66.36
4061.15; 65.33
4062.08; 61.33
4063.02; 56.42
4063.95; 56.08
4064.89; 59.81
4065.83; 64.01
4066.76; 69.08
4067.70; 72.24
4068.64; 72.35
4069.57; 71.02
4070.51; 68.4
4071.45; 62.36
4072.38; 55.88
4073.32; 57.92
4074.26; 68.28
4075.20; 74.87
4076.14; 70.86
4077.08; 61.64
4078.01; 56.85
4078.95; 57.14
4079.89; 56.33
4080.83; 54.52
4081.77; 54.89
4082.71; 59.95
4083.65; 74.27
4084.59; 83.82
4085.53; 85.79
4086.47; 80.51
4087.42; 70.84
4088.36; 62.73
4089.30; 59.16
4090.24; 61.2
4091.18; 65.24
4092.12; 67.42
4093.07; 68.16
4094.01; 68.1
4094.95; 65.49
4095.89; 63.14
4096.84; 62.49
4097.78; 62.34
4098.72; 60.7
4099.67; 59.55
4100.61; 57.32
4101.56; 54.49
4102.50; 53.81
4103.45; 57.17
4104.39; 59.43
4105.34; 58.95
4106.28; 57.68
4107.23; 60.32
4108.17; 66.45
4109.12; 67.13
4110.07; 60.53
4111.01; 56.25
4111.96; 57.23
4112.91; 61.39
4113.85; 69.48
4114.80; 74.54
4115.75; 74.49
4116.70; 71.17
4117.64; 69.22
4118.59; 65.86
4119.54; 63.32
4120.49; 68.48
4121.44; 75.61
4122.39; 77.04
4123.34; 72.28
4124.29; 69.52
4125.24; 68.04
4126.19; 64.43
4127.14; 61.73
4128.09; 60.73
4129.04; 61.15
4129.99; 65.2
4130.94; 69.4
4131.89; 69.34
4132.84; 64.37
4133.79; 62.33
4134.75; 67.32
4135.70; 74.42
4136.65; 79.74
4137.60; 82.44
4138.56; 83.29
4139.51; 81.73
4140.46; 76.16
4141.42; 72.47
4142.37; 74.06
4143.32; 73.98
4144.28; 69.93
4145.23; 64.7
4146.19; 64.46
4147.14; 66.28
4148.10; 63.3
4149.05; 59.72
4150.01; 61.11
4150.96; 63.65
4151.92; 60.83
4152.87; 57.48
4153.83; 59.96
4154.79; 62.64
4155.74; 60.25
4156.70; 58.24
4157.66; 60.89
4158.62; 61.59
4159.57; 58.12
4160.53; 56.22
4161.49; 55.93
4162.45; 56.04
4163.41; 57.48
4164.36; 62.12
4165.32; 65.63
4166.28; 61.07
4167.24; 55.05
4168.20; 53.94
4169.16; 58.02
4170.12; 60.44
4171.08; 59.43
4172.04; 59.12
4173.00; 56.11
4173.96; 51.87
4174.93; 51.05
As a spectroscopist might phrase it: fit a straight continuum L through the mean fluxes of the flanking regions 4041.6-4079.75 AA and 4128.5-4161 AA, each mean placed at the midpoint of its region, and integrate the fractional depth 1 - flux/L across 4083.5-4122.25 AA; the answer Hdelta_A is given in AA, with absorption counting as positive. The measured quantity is -0.2 AA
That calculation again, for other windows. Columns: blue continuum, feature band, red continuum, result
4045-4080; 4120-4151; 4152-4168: -4.5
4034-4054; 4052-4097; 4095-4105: -3.1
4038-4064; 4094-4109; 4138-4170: 0.7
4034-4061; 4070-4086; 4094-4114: -0.7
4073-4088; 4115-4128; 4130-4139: 0.3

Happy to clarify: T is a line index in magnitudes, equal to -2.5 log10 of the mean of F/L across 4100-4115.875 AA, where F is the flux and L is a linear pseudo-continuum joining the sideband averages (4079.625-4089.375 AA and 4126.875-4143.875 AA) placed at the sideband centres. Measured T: 0.14 mag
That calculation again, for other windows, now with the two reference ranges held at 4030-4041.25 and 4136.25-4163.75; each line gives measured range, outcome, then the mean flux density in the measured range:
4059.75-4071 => 0.00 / 65.2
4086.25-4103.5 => 0.04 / 63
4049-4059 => 0.02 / 63.5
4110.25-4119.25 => -0.02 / 66.4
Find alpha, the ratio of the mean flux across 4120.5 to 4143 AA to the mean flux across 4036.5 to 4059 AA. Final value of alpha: 1.1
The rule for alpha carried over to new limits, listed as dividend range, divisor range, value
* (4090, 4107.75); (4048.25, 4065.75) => 0.97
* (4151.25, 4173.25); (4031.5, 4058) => 0.93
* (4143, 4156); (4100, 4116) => 1.03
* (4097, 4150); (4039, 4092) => 1.03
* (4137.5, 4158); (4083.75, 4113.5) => 1.05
